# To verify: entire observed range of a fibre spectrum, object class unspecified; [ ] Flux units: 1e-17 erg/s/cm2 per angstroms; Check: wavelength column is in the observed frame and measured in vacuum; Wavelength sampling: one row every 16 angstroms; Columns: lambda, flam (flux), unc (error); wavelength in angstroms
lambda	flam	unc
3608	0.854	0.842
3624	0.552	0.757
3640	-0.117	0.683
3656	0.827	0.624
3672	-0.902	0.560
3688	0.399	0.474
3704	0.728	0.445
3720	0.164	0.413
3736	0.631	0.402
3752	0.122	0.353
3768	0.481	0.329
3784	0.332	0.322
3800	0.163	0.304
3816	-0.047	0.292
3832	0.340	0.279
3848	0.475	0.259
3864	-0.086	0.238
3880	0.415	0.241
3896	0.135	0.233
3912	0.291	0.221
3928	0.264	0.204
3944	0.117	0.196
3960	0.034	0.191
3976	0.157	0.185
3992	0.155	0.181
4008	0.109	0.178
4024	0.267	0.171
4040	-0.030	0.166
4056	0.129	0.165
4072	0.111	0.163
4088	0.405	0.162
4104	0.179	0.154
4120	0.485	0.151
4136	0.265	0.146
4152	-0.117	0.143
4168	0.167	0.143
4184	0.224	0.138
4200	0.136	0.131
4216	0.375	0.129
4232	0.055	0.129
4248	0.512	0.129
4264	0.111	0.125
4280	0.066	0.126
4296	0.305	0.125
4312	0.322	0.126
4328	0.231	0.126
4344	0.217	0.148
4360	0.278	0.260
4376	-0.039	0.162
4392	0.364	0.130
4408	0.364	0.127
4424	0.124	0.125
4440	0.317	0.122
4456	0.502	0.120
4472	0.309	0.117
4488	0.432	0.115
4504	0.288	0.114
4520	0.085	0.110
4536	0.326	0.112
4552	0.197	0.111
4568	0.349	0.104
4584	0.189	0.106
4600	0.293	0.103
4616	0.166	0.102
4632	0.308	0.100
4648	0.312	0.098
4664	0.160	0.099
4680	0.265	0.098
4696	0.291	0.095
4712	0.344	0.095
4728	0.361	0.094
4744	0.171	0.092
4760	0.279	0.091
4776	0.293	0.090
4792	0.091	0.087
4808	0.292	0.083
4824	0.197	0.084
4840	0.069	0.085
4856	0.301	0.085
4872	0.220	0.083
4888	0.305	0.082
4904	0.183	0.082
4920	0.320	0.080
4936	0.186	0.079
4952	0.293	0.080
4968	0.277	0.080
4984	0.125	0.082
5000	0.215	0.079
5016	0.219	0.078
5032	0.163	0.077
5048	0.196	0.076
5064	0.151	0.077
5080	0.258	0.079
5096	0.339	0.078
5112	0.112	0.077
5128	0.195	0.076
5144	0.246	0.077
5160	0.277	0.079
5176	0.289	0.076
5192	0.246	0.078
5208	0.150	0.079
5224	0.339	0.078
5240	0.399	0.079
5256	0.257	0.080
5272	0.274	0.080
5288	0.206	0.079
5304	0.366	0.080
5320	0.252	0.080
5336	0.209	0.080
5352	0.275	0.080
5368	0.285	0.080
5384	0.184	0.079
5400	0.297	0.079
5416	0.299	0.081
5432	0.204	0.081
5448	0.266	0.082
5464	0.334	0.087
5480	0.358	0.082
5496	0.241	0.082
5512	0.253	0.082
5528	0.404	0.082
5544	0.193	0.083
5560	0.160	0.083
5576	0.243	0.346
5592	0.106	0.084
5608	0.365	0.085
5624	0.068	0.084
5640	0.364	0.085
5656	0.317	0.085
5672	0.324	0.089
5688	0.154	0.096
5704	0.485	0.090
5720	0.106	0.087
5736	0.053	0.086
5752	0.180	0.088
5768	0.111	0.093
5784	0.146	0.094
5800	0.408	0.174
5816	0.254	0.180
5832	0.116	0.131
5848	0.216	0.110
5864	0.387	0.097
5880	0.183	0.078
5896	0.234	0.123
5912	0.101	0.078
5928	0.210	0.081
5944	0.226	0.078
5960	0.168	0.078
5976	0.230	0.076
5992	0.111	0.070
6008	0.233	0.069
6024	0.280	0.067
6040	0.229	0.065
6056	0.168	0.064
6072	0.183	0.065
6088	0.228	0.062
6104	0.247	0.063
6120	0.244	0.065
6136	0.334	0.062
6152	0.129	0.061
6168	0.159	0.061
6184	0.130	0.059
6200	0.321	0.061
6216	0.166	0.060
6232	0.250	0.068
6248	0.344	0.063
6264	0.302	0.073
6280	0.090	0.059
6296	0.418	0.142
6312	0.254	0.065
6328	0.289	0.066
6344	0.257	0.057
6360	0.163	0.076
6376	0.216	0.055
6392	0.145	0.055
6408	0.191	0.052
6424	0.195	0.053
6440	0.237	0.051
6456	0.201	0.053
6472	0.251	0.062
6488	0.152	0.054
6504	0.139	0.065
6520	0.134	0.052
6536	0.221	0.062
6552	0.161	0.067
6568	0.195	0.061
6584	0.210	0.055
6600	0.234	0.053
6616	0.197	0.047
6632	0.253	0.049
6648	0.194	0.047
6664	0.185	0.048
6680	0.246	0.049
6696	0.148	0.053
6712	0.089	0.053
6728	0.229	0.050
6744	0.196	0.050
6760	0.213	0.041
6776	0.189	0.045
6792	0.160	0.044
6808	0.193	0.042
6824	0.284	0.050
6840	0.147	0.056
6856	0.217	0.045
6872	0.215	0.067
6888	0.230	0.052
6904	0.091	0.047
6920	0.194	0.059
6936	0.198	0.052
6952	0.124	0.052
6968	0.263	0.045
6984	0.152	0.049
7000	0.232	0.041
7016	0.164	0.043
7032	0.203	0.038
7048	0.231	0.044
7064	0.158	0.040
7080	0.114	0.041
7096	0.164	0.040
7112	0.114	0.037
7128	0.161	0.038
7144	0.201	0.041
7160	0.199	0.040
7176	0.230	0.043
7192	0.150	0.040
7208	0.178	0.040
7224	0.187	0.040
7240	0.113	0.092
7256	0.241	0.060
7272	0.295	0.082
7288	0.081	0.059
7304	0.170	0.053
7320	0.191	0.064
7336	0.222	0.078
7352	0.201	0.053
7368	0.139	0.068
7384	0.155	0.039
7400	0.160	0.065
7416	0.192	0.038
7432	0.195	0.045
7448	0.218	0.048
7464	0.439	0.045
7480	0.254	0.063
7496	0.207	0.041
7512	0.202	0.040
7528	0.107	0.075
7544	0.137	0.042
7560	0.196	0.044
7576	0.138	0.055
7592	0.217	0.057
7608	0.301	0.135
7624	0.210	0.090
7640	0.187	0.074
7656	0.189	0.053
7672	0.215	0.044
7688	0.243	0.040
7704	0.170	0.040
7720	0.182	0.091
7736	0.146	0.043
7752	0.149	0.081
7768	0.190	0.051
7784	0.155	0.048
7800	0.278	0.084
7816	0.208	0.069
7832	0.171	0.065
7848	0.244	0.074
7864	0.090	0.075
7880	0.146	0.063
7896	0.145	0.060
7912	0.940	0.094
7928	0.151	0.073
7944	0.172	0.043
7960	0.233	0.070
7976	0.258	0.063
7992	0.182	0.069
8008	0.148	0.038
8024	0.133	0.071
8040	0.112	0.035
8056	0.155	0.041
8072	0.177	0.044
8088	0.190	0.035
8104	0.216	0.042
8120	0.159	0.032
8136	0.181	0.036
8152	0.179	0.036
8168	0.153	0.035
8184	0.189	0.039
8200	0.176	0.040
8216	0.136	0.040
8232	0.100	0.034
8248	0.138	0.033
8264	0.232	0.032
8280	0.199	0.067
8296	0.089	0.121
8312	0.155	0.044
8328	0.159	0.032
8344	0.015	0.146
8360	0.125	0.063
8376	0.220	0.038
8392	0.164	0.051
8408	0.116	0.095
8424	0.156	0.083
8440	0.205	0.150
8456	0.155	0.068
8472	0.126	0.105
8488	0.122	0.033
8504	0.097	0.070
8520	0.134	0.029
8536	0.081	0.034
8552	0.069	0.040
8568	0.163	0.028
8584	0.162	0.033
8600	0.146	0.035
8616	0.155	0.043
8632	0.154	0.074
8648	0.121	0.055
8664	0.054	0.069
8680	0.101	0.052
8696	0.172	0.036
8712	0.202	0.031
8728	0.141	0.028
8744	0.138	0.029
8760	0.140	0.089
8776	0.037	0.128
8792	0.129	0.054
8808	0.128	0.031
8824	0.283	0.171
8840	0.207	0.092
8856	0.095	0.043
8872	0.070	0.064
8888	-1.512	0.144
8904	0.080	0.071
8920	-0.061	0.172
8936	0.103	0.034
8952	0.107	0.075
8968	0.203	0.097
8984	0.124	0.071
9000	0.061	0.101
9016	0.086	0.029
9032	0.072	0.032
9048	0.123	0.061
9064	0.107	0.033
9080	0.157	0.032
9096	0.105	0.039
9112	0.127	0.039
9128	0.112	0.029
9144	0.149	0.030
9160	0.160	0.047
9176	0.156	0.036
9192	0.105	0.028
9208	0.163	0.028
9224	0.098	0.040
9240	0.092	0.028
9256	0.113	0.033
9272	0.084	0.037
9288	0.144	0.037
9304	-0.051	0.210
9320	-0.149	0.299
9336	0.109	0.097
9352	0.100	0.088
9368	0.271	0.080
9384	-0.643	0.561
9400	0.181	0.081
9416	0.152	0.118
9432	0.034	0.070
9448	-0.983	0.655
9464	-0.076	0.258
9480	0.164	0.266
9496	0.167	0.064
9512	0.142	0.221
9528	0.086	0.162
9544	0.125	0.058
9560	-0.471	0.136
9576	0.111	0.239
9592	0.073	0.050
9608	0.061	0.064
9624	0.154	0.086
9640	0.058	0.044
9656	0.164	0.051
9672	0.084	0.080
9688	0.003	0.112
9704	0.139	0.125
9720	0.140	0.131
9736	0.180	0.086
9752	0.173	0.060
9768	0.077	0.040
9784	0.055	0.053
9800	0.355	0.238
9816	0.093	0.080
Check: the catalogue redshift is 0.14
